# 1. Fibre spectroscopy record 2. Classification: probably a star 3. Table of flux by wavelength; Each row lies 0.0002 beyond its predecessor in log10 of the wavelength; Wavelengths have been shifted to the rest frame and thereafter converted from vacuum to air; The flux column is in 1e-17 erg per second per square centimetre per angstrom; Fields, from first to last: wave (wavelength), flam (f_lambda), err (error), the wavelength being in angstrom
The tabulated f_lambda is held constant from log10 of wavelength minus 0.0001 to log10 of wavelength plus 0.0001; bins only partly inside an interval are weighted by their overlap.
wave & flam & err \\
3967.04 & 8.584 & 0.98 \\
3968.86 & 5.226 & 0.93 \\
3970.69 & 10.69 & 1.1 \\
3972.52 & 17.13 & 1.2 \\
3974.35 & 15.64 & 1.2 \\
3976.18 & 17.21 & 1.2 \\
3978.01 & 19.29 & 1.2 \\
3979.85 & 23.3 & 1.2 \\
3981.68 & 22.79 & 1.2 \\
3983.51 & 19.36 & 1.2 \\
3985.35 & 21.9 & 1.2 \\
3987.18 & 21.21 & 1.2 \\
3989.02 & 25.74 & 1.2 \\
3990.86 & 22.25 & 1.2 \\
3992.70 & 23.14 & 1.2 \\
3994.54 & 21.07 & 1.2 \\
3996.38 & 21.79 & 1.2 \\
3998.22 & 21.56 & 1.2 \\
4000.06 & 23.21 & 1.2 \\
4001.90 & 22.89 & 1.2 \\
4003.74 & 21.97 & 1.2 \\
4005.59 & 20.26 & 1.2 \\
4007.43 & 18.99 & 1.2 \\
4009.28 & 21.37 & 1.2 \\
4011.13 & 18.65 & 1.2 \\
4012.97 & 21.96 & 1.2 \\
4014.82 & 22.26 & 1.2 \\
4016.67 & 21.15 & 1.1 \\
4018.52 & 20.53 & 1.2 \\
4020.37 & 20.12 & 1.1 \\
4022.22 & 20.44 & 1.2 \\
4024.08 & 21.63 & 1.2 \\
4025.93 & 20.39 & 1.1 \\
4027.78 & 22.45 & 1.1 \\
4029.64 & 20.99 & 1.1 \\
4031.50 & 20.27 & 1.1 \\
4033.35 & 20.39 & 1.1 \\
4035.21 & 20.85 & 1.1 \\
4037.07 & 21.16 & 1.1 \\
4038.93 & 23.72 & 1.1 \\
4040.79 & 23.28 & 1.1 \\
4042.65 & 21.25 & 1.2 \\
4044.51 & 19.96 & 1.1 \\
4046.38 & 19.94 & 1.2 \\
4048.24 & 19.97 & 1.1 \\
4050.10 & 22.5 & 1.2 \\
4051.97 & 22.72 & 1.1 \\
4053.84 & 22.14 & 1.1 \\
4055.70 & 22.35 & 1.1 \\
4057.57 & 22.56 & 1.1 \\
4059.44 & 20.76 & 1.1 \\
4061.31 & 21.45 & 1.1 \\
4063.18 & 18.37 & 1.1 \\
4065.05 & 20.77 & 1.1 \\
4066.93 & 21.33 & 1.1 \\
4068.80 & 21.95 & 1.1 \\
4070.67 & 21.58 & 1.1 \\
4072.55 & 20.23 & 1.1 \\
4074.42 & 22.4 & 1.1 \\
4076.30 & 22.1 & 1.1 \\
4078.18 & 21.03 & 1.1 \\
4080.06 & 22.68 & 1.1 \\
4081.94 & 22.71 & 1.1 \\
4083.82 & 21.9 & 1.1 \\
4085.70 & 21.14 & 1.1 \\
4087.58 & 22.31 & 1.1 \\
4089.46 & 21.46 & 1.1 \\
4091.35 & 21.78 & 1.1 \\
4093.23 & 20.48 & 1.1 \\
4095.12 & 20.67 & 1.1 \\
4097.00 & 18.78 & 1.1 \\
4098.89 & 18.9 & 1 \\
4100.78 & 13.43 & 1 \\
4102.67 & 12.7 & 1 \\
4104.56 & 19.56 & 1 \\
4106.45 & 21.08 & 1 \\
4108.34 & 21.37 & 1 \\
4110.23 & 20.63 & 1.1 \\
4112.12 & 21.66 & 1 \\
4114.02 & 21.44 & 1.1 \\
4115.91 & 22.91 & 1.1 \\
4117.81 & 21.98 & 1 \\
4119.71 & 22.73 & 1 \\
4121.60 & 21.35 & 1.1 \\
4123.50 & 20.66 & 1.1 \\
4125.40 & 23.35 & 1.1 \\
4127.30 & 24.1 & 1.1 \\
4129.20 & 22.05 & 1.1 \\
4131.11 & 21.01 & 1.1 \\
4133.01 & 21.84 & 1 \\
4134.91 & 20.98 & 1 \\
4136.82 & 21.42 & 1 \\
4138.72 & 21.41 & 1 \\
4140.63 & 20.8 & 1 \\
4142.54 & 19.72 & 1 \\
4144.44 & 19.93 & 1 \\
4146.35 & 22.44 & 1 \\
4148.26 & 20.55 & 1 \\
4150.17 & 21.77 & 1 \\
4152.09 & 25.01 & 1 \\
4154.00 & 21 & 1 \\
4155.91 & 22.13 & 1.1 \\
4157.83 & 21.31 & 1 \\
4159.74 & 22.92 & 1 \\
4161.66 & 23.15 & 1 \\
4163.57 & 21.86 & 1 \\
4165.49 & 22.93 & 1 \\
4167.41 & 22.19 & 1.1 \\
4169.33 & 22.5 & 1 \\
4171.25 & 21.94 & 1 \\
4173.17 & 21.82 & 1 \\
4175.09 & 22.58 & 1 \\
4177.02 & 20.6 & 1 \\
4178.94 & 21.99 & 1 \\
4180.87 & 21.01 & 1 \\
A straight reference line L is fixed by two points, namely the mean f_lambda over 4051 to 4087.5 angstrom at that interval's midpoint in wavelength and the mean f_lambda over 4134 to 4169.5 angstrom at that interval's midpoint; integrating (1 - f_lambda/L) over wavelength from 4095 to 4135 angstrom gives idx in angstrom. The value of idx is 2.04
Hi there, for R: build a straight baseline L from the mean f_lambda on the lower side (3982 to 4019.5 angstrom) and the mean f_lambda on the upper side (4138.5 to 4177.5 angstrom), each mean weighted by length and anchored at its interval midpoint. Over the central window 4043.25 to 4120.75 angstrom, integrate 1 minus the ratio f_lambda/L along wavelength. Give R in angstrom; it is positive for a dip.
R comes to 3.0 angstrom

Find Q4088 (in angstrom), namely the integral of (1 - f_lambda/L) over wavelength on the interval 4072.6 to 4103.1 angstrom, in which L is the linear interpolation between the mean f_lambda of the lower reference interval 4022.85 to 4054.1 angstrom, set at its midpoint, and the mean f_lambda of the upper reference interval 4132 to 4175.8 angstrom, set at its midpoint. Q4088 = 1.6 angstrom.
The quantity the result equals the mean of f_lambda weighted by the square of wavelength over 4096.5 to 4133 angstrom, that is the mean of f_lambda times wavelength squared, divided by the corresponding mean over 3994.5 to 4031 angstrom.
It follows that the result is 1.0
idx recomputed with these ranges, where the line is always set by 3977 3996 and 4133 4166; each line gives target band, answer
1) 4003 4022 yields 1.1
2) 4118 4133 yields -0.3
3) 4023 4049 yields 0.9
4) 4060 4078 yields 0.6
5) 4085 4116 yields 2.7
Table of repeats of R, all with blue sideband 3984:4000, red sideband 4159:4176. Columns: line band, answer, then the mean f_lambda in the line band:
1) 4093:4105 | 2.59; 17.5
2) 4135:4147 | 0.80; 20.9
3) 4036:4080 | 1.70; 21.5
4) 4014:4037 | 1.40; 21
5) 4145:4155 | 0.16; 22.1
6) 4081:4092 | 0.24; 21.9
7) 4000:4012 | 0.75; 20.9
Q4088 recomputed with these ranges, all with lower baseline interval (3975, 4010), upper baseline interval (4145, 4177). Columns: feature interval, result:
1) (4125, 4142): 0.2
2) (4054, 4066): 0.4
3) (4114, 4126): 0.0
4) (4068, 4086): 0.0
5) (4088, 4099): 0.7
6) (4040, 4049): 0.4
